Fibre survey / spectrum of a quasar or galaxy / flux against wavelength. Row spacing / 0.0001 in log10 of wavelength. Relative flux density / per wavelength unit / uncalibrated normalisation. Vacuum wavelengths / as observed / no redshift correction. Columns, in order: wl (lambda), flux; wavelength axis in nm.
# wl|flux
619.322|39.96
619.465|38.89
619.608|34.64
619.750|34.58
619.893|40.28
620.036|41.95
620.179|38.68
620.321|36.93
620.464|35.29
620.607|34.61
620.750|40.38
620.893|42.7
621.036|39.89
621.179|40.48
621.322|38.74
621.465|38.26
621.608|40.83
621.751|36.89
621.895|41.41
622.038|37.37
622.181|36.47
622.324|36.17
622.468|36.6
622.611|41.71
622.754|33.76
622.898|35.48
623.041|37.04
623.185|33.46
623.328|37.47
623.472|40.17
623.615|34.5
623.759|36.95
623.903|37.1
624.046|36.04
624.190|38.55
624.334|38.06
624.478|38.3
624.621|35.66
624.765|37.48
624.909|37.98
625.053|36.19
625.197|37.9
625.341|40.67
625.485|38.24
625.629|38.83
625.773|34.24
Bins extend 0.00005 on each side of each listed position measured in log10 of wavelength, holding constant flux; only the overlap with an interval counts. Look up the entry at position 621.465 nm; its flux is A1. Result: 38.26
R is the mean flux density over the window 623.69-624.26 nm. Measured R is 37.2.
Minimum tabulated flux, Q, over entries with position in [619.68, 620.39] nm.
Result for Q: 34.58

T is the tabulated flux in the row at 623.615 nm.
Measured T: 34.5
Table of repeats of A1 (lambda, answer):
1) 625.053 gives 36.19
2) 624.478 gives 38.3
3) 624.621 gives 35.66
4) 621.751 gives 36.89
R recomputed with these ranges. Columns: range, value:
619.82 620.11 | 41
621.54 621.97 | 39.6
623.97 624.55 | 37.8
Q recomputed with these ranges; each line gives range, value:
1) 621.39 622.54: 36.17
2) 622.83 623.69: 33.46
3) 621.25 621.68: 38.26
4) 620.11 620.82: 34.61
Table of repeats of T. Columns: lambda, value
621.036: 39.89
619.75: 34.58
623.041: 37.04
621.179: 40.48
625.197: 37.9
